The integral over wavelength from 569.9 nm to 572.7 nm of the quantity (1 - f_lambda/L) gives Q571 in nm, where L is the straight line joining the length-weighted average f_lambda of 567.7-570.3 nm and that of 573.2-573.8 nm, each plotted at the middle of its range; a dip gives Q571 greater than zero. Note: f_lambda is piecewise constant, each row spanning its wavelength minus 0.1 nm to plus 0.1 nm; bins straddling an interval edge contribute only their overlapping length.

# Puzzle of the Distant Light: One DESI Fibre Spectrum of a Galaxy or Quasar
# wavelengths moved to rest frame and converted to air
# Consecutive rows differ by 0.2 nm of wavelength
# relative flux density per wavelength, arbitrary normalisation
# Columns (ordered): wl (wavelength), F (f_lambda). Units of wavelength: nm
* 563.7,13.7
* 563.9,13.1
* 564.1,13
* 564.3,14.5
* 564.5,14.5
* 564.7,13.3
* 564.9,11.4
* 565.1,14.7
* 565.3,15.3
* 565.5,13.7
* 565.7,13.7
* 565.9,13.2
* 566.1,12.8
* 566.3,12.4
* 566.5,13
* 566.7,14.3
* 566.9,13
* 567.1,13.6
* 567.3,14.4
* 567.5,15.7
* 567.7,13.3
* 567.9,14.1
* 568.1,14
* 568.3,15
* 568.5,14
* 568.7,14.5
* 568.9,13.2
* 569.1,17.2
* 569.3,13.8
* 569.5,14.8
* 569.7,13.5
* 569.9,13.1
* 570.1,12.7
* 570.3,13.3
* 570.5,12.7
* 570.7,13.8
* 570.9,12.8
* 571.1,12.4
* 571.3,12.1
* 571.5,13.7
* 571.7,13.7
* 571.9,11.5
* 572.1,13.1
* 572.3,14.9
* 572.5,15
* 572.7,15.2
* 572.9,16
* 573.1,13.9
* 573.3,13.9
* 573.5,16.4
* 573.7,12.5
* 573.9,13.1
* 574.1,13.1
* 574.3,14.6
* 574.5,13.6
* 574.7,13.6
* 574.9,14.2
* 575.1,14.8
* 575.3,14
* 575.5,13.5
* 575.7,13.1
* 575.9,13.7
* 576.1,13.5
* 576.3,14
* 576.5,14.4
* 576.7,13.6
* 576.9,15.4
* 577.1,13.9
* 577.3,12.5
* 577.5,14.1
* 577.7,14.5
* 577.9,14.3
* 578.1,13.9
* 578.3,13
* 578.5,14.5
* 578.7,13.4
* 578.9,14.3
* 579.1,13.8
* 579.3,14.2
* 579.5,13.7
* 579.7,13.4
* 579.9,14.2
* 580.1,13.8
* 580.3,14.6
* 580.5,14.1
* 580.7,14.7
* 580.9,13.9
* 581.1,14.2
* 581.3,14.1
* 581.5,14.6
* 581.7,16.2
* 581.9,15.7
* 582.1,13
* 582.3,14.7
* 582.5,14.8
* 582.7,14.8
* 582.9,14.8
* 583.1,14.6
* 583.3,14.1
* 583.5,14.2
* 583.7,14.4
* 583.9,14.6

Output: 0.18 nm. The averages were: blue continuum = 14.1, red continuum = 14.3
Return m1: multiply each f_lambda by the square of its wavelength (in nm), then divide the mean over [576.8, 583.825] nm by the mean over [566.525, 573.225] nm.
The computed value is 1.06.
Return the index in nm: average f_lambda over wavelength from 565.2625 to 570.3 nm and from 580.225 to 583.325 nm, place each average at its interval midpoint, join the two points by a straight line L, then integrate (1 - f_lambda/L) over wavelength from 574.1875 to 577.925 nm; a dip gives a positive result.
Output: 0.089 nm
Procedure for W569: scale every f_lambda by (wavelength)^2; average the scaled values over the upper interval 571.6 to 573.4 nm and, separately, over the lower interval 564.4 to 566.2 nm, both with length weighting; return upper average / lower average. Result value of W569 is 1.06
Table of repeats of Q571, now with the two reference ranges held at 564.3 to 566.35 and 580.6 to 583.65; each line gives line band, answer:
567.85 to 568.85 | -0.04 nm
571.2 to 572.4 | 0.07 nm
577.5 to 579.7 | 0.06 nm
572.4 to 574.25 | -0.04 nm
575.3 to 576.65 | 0.05 nm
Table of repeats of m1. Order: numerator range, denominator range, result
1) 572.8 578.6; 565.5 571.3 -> 1.05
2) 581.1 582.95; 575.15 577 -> 1.08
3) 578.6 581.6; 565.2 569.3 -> 1.05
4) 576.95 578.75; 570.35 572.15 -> 1.10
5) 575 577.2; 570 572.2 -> 1.10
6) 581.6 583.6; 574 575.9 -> 1.09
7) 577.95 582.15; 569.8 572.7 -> 1.10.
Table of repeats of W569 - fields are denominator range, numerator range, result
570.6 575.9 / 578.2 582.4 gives 1.06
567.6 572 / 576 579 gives 1.05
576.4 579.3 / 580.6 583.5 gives 1.06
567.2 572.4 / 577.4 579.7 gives 1.05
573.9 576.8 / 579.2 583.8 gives 1.06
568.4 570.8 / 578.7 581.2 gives 1.05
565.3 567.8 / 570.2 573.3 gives 1.02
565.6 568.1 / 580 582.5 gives 1.12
